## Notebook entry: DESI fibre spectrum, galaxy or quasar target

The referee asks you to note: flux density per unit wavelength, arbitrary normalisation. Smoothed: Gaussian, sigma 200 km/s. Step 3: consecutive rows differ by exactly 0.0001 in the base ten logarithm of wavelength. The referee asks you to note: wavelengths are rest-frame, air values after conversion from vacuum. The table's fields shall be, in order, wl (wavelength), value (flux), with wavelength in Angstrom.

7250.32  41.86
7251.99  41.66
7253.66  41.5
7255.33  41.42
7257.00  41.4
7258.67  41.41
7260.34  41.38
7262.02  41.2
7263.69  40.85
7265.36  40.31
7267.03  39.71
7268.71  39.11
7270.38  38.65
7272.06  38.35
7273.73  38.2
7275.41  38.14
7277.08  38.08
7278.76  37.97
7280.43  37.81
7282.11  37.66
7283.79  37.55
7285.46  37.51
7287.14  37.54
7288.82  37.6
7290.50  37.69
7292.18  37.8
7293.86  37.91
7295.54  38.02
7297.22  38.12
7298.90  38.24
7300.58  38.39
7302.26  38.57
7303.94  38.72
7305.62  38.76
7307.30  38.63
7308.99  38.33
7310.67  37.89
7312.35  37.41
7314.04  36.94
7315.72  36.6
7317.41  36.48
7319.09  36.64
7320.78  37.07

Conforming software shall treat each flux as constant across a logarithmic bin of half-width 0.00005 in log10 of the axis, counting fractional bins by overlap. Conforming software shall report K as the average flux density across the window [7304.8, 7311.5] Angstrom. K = 38.4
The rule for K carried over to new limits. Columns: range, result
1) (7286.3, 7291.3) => 37.6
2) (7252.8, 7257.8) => 41.5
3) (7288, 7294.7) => 37.7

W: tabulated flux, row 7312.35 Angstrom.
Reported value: 37.41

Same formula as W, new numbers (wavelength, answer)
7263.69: 40.85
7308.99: 38.33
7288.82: 37.6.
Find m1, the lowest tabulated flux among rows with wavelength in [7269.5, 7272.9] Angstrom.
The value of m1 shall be 38.35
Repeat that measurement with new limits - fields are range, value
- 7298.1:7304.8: 38.24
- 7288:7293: 37.6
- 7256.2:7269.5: 39.11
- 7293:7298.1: 37.91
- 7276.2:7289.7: 37.51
